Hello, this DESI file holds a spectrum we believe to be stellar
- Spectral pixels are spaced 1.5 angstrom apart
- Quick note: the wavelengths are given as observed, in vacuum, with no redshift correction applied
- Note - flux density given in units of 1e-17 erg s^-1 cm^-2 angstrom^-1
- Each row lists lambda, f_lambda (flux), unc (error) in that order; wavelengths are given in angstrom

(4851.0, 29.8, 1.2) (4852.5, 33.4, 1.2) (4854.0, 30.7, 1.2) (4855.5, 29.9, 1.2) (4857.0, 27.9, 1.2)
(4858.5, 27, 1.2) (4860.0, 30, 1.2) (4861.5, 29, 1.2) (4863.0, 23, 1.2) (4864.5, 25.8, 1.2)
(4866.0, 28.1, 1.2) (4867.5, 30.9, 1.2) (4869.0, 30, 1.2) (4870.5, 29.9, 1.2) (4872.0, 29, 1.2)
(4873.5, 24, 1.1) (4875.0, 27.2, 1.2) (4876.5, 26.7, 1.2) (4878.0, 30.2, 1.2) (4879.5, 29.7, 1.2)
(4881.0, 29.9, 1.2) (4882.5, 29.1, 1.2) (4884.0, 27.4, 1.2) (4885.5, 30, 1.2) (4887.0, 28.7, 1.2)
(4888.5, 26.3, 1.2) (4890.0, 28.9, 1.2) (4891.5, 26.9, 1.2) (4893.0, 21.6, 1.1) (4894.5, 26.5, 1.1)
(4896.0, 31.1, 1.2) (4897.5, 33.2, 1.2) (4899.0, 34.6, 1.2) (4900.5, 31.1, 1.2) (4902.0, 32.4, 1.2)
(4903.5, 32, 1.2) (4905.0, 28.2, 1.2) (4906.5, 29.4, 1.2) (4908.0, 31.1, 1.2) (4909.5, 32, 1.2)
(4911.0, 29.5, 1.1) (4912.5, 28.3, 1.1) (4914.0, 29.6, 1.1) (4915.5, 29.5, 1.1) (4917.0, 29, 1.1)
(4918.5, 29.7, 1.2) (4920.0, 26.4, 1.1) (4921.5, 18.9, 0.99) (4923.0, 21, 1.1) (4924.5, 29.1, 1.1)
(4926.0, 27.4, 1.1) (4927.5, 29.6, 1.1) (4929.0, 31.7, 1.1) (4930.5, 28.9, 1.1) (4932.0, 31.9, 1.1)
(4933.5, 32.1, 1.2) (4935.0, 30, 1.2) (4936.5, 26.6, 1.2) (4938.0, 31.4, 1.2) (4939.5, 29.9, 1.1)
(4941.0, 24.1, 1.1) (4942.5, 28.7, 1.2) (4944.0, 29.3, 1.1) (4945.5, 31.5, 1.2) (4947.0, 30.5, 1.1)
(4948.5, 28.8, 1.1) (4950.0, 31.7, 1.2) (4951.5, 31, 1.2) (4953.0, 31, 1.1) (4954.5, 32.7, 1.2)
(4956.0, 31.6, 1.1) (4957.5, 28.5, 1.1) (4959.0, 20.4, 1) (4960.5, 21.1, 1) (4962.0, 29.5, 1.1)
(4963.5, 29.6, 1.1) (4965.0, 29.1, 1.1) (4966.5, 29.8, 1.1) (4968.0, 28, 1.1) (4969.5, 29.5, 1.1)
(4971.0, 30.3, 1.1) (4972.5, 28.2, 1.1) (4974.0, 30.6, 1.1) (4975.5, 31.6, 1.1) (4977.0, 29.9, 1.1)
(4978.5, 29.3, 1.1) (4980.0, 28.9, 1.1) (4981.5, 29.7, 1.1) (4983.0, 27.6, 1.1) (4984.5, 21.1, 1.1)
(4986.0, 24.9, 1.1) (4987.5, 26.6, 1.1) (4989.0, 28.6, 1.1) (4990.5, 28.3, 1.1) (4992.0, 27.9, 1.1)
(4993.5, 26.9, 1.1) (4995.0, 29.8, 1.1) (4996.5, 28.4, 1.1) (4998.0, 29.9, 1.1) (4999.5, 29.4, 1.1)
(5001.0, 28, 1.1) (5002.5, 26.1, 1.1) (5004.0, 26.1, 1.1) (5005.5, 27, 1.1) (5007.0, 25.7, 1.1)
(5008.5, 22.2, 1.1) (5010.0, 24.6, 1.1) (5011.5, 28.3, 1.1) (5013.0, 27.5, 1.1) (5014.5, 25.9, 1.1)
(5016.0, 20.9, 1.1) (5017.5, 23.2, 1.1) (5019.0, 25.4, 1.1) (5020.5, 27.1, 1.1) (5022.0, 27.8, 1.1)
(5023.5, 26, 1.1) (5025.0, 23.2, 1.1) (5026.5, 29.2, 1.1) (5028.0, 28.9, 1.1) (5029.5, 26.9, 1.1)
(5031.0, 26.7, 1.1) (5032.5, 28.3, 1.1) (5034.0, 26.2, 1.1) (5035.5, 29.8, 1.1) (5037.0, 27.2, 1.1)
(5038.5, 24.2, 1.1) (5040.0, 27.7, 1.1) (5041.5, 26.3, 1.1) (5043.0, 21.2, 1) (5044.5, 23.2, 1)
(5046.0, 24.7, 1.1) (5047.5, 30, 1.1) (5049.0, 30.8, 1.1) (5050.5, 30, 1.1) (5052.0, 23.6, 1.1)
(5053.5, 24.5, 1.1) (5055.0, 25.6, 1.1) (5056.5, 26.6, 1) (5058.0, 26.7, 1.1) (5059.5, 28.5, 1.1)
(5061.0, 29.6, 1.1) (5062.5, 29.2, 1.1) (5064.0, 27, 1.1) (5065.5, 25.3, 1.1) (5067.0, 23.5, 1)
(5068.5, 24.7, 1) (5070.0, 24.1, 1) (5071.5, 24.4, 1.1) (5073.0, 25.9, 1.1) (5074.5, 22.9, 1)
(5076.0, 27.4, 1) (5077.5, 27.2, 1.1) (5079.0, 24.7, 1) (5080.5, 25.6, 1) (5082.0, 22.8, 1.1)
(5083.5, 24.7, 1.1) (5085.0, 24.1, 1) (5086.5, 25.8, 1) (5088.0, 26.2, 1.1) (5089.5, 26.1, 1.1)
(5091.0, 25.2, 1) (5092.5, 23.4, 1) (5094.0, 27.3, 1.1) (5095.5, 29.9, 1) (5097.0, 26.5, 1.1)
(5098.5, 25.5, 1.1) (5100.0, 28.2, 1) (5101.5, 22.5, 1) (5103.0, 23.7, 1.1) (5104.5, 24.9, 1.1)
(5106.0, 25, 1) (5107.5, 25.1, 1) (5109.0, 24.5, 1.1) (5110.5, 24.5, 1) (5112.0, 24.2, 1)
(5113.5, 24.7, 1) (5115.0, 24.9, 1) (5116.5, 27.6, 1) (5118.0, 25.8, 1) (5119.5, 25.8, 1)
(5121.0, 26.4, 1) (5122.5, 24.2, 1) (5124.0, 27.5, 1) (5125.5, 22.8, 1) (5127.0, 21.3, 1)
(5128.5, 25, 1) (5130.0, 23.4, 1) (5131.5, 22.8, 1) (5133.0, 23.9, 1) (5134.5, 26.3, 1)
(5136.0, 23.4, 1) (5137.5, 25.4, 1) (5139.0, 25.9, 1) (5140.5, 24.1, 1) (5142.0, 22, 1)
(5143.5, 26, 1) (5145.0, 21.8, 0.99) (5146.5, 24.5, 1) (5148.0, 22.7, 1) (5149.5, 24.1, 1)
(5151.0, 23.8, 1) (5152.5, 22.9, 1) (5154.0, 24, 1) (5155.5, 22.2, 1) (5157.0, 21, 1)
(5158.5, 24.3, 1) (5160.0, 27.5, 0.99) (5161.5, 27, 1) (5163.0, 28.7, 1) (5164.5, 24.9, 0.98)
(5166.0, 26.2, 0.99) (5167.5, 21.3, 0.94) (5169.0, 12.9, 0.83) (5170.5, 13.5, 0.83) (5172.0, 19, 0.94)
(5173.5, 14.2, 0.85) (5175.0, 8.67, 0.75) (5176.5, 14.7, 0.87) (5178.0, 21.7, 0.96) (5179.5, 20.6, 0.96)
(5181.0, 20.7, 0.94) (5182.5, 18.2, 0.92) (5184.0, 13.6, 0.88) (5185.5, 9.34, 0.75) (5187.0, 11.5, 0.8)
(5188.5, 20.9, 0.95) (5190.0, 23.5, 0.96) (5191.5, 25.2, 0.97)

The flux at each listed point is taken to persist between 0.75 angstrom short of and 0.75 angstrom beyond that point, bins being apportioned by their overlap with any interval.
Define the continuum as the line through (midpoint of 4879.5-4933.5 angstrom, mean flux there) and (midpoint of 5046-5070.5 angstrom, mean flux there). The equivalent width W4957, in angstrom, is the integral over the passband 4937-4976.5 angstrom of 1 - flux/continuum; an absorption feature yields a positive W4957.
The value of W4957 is -1.3 angstrom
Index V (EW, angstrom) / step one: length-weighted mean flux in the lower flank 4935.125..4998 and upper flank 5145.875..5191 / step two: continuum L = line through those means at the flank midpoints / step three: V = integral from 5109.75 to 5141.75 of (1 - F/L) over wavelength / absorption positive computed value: -3.9 angstrom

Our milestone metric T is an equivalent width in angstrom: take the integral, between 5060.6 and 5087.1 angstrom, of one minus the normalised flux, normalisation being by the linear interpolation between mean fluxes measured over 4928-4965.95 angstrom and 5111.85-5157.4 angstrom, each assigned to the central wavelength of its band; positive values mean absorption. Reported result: 0.44 angstrom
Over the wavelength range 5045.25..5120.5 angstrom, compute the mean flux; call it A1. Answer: 25.8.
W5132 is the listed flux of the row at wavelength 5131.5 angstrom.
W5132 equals 22.8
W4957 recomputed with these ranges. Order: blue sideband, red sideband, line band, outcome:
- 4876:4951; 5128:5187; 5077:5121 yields -4.0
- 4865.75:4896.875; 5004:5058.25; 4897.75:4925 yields -1.2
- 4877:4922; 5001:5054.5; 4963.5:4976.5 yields -1.0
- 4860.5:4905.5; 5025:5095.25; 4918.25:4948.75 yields -0.5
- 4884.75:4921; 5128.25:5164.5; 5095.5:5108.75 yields -0.1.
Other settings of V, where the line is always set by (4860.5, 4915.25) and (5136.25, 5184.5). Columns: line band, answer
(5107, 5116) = -0.72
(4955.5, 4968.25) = -0.23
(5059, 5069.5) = -1.11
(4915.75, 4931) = 0.41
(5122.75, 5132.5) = -0.60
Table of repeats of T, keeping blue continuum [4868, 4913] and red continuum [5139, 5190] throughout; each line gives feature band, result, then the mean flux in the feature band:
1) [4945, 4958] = -1.7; 30.8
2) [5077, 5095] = -1.7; 25.3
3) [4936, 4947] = -0.5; 29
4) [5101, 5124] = -2.8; 25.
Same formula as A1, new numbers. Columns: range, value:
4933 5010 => 28.4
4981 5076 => 26.5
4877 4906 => 29.3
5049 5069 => 26.7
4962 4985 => 29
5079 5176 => 23.9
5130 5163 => 24.2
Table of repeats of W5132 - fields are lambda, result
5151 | 23.8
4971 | 30.3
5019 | 25.4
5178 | 21.7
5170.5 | 13.5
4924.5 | 29.1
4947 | 30.5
